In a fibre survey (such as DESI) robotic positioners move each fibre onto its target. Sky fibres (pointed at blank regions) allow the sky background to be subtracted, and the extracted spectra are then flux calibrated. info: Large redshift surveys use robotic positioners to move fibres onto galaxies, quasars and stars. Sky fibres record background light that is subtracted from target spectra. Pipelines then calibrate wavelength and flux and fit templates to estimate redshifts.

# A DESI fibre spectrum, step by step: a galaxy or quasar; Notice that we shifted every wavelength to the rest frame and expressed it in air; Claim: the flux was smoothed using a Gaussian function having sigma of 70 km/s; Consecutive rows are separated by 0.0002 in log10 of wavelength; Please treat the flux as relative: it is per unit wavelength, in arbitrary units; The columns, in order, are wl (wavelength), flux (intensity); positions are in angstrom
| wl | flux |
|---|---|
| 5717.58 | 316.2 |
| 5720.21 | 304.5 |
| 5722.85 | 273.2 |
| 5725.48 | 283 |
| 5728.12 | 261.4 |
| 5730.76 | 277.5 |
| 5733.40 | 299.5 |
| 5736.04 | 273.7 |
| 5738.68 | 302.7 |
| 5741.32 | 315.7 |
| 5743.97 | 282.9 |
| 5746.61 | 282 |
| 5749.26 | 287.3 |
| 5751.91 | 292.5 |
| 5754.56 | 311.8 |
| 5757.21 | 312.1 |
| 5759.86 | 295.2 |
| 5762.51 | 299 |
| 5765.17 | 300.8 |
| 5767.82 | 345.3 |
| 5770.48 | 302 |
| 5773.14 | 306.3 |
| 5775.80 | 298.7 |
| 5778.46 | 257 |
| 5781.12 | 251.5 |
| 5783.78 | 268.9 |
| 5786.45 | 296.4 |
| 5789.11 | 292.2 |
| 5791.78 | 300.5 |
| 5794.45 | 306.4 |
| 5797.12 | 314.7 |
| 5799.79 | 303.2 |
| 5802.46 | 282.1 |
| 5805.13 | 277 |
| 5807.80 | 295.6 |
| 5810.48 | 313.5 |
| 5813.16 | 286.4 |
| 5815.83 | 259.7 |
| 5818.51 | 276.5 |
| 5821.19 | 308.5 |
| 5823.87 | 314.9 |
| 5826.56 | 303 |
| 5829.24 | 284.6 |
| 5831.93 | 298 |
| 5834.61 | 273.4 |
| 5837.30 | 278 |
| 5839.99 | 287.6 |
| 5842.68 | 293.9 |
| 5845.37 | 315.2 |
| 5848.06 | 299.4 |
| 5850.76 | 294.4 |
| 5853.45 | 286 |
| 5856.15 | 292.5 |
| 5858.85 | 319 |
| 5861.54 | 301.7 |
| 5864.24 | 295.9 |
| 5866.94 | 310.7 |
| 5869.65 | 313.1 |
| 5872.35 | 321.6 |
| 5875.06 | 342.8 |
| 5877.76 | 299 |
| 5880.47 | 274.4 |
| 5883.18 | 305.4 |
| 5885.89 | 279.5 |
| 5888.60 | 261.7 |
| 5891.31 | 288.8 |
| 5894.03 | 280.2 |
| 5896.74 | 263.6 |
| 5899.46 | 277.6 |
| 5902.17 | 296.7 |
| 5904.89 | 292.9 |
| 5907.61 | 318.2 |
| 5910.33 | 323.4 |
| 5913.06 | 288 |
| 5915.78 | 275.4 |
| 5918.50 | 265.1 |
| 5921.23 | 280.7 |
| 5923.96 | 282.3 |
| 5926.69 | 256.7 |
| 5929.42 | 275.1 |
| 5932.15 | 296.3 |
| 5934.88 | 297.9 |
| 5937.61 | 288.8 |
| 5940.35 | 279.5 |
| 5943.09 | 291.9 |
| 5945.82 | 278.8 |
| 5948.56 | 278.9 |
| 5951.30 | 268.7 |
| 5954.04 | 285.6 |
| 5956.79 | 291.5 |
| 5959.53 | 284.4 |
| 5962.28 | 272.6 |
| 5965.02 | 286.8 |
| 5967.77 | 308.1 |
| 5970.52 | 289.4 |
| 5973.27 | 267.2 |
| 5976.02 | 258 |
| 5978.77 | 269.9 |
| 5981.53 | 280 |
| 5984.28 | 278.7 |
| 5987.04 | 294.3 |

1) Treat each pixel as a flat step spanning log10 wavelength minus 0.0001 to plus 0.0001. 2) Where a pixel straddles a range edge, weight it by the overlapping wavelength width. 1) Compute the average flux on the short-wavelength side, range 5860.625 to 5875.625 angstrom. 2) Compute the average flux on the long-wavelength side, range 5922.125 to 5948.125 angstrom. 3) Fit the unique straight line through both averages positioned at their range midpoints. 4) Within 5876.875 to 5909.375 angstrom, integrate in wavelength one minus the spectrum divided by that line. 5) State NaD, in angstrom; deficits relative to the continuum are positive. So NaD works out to 1.6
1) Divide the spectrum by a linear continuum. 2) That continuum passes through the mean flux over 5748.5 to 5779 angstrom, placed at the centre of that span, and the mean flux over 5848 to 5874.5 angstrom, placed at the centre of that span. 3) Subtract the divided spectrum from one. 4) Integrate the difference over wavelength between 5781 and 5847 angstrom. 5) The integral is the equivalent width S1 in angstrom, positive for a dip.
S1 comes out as 2.5 angstrom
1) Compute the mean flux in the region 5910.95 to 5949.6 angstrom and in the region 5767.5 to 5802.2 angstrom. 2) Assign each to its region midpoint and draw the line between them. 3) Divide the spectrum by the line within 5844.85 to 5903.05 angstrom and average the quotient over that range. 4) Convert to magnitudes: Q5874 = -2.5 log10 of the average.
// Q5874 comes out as -0.04 mag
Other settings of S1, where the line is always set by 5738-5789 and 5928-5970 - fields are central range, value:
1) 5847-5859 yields -0.2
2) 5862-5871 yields -0.5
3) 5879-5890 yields 0.3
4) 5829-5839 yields 0.3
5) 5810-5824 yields 0.1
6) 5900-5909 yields -0.4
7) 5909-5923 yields 0.1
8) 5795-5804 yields -0.2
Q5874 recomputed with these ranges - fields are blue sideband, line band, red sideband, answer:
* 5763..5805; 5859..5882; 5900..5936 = -0.06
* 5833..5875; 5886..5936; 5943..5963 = 0.02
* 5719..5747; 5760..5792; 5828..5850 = -0.02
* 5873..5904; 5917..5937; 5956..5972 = 0.04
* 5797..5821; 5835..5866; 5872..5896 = -0.02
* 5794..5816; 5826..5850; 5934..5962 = 0.00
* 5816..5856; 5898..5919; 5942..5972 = -0.02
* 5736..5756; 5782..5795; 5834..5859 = 0.01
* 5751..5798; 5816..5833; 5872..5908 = 0.00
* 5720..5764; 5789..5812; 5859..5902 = -0.02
